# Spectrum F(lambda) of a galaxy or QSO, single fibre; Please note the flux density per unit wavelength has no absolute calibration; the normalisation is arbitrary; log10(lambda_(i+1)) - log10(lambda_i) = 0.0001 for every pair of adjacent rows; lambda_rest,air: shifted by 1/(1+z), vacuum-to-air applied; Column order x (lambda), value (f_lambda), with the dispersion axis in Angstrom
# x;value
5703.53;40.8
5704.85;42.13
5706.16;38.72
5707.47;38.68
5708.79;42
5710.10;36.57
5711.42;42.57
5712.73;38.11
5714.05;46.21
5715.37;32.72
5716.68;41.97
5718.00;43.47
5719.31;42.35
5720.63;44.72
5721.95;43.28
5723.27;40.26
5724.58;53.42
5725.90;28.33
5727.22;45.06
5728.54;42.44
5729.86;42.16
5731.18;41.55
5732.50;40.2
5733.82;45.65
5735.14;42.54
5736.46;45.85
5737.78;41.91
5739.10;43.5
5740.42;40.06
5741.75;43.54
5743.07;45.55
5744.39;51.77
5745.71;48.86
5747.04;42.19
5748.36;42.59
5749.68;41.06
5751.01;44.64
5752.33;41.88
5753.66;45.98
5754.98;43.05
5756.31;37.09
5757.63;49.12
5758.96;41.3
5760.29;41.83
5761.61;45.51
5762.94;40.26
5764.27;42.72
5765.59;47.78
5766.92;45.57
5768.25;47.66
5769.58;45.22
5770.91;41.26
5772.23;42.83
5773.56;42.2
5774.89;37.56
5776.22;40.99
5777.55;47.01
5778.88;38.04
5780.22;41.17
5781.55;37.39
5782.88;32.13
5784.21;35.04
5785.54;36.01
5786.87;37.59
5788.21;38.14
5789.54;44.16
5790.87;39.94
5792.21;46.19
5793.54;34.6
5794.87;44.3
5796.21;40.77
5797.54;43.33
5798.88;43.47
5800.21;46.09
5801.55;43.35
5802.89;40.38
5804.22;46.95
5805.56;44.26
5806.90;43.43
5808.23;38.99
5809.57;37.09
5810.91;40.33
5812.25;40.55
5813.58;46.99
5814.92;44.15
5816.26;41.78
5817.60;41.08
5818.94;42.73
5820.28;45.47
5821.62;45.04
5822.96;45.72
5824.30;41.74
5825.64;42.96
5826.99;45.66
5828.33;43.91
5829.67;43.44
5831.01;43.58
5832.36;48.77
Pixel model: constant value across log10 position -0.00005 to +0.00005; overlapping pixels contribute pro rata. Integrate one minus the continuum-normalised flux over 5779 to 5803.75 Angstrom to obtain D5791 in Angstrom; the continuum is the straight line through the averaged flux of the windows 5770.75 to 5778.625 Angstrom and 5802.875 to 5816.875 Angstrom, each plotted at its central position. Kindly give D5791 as 1.1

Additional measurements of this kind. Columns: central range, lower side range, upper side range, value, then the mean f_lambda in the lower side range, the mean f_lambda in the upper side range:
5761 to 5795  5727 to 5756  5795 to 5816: 1.5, 43.6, 42.7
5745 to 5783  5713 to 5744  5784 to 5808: -0.6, 42.5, 41.6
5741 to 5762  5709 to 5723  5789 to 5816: -1.2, 41.2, 42.5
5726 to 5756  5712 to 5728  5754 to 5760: -0.8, 41.7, 42.8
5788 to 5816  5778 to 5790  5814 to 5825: -1.1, 37.8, 43.5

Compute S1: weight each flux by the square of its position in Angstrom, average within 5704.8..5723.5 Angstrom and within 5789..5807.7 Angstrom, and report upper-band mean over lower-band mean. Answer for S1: 1.1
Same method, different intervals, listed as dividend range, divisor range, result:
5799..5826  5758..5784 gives 1.04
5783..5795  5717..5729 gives 0.94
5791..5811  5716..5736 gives 1.02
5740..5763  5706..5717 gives 1.12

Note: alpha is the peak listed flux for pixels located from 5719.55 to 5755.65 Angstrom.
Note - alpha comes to 53.42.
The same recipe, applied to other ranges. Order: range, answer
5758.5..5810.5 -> 47.78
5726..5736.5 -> 45.85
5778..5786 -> 41.17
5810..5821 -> 46.99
